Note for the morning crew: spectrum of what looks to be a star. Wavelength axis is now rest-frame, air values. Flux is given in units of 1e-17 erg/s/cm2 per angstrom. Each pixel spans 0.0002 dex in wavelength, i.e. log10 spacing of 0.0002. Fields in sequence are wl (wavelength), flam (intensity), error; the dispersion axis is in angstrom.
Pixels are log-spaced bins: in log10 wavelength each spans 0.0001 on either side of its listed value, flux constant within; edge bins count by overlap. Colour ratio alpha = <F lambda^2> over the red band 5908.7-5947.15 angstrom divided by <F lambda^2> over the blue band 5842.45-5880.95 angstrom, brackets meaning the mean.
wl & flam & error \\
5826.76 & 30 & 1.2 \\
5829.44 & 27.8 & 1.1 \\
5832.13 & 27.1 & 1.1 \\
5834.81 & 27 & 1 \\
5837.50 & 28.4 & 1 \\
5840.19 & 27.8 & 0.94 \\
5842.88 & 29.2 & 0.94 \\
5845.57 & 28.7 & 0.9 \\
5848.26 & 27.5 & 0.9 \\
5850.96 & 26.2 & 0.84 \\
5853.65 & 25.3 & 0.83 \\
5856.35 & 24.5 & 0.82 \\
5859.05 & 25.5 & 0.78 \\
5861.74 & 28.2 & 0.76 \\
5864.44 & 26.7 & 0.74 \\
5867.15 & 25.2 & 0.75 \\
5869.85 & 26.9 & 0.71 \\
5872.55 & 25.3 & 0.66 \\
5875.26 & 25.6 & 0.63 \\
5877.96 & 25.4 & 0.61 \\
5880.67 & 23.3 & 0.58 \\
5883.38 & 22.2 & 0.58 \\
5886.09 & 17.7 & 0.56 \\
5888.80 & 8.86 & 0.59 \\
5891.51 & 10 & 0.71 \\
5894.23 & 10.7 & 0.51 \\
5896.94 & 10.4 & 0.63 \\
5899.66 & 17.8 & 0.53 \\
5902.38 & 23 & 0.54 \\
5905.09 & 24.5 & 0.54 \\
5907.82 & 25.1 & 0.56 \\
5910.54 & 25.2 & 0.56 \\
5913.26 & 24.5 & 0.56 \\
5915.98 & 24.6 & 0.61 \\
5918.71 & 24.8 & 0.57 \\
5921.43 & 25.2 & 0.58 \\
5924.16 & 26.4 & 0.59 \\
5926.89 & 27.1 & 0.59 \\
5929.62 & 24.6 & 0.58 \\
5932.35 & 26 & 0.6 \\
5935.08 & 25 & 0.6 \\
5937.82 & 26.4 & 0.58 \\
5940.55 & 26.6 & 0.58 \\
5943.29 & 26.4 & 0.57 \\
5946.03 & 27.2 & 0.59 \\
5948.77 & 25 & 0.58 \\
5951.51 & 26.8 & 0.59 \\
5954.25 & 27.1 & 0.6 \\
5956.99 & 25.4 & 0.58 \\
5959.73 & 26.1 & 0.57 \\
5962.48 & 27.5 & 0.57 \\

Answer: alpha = 1.0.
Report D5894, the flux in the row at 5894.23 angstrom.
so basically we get 10.7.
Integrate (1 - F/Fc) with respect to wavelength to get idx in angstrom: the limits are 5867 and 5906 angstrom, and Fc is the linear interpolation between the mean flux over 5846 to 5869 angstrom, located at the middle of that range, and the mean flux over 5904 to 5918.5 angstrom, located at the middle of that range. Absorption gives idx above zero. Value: 9.1 angstrom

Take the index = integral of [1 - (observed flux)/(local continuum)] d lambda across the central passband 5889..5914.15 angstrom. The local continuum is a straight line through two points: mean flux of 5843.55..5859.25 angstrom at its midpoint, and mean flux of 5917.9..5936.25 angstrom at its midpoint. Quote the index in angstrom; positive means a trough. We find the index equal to 7.2 angstrom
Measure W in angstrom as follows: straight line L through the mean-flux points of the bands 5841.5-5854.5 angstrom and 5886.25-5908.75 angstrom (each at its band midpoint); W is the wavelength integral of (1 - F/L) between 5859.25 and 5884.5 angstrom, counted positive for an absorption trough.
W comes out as -4.0 angstrom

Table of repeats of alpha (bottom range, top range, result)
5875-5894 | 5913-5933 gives 1.42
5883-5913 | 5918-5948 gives 1.47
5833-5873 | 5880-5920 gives 0.74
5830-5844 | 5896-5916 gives 0.81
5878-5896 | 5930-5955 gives 1.66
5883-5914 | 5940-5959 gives 1.48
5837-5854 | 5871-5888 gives 0.83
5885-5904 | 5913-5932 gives 1.81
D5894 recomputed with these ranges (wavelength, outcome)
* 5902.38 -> 23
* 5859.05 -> 25.5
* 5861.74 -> 28.2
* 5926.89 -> 27.1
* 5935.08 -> 25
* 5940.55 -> 26.6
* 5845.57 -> 28.7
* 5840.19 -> 27.8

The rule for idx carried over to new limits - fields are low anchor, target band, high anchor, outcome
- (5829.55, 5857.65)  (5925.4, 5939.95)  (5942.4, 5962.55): 0.36 angstrom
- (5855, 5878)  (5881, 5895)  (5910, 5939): 6.01 angstrom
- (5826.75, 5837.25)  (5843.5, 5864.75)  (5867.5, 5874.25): 0.06 angstrom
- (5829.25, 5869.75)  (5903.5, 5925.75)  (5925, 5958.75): 1.14 angstrom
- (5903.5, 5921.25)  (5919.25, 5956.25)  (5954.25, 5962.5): -0.70 angstrom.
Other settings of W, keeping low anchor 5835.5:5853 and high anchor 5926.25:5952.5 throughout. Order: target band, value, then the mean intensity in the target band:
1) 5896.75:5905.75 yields 2.41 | 19.6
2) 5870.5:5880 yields 0.65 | 25.4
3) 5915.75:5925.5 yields 0.40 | 25.3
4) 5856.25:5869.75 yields 0.61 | 26.2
